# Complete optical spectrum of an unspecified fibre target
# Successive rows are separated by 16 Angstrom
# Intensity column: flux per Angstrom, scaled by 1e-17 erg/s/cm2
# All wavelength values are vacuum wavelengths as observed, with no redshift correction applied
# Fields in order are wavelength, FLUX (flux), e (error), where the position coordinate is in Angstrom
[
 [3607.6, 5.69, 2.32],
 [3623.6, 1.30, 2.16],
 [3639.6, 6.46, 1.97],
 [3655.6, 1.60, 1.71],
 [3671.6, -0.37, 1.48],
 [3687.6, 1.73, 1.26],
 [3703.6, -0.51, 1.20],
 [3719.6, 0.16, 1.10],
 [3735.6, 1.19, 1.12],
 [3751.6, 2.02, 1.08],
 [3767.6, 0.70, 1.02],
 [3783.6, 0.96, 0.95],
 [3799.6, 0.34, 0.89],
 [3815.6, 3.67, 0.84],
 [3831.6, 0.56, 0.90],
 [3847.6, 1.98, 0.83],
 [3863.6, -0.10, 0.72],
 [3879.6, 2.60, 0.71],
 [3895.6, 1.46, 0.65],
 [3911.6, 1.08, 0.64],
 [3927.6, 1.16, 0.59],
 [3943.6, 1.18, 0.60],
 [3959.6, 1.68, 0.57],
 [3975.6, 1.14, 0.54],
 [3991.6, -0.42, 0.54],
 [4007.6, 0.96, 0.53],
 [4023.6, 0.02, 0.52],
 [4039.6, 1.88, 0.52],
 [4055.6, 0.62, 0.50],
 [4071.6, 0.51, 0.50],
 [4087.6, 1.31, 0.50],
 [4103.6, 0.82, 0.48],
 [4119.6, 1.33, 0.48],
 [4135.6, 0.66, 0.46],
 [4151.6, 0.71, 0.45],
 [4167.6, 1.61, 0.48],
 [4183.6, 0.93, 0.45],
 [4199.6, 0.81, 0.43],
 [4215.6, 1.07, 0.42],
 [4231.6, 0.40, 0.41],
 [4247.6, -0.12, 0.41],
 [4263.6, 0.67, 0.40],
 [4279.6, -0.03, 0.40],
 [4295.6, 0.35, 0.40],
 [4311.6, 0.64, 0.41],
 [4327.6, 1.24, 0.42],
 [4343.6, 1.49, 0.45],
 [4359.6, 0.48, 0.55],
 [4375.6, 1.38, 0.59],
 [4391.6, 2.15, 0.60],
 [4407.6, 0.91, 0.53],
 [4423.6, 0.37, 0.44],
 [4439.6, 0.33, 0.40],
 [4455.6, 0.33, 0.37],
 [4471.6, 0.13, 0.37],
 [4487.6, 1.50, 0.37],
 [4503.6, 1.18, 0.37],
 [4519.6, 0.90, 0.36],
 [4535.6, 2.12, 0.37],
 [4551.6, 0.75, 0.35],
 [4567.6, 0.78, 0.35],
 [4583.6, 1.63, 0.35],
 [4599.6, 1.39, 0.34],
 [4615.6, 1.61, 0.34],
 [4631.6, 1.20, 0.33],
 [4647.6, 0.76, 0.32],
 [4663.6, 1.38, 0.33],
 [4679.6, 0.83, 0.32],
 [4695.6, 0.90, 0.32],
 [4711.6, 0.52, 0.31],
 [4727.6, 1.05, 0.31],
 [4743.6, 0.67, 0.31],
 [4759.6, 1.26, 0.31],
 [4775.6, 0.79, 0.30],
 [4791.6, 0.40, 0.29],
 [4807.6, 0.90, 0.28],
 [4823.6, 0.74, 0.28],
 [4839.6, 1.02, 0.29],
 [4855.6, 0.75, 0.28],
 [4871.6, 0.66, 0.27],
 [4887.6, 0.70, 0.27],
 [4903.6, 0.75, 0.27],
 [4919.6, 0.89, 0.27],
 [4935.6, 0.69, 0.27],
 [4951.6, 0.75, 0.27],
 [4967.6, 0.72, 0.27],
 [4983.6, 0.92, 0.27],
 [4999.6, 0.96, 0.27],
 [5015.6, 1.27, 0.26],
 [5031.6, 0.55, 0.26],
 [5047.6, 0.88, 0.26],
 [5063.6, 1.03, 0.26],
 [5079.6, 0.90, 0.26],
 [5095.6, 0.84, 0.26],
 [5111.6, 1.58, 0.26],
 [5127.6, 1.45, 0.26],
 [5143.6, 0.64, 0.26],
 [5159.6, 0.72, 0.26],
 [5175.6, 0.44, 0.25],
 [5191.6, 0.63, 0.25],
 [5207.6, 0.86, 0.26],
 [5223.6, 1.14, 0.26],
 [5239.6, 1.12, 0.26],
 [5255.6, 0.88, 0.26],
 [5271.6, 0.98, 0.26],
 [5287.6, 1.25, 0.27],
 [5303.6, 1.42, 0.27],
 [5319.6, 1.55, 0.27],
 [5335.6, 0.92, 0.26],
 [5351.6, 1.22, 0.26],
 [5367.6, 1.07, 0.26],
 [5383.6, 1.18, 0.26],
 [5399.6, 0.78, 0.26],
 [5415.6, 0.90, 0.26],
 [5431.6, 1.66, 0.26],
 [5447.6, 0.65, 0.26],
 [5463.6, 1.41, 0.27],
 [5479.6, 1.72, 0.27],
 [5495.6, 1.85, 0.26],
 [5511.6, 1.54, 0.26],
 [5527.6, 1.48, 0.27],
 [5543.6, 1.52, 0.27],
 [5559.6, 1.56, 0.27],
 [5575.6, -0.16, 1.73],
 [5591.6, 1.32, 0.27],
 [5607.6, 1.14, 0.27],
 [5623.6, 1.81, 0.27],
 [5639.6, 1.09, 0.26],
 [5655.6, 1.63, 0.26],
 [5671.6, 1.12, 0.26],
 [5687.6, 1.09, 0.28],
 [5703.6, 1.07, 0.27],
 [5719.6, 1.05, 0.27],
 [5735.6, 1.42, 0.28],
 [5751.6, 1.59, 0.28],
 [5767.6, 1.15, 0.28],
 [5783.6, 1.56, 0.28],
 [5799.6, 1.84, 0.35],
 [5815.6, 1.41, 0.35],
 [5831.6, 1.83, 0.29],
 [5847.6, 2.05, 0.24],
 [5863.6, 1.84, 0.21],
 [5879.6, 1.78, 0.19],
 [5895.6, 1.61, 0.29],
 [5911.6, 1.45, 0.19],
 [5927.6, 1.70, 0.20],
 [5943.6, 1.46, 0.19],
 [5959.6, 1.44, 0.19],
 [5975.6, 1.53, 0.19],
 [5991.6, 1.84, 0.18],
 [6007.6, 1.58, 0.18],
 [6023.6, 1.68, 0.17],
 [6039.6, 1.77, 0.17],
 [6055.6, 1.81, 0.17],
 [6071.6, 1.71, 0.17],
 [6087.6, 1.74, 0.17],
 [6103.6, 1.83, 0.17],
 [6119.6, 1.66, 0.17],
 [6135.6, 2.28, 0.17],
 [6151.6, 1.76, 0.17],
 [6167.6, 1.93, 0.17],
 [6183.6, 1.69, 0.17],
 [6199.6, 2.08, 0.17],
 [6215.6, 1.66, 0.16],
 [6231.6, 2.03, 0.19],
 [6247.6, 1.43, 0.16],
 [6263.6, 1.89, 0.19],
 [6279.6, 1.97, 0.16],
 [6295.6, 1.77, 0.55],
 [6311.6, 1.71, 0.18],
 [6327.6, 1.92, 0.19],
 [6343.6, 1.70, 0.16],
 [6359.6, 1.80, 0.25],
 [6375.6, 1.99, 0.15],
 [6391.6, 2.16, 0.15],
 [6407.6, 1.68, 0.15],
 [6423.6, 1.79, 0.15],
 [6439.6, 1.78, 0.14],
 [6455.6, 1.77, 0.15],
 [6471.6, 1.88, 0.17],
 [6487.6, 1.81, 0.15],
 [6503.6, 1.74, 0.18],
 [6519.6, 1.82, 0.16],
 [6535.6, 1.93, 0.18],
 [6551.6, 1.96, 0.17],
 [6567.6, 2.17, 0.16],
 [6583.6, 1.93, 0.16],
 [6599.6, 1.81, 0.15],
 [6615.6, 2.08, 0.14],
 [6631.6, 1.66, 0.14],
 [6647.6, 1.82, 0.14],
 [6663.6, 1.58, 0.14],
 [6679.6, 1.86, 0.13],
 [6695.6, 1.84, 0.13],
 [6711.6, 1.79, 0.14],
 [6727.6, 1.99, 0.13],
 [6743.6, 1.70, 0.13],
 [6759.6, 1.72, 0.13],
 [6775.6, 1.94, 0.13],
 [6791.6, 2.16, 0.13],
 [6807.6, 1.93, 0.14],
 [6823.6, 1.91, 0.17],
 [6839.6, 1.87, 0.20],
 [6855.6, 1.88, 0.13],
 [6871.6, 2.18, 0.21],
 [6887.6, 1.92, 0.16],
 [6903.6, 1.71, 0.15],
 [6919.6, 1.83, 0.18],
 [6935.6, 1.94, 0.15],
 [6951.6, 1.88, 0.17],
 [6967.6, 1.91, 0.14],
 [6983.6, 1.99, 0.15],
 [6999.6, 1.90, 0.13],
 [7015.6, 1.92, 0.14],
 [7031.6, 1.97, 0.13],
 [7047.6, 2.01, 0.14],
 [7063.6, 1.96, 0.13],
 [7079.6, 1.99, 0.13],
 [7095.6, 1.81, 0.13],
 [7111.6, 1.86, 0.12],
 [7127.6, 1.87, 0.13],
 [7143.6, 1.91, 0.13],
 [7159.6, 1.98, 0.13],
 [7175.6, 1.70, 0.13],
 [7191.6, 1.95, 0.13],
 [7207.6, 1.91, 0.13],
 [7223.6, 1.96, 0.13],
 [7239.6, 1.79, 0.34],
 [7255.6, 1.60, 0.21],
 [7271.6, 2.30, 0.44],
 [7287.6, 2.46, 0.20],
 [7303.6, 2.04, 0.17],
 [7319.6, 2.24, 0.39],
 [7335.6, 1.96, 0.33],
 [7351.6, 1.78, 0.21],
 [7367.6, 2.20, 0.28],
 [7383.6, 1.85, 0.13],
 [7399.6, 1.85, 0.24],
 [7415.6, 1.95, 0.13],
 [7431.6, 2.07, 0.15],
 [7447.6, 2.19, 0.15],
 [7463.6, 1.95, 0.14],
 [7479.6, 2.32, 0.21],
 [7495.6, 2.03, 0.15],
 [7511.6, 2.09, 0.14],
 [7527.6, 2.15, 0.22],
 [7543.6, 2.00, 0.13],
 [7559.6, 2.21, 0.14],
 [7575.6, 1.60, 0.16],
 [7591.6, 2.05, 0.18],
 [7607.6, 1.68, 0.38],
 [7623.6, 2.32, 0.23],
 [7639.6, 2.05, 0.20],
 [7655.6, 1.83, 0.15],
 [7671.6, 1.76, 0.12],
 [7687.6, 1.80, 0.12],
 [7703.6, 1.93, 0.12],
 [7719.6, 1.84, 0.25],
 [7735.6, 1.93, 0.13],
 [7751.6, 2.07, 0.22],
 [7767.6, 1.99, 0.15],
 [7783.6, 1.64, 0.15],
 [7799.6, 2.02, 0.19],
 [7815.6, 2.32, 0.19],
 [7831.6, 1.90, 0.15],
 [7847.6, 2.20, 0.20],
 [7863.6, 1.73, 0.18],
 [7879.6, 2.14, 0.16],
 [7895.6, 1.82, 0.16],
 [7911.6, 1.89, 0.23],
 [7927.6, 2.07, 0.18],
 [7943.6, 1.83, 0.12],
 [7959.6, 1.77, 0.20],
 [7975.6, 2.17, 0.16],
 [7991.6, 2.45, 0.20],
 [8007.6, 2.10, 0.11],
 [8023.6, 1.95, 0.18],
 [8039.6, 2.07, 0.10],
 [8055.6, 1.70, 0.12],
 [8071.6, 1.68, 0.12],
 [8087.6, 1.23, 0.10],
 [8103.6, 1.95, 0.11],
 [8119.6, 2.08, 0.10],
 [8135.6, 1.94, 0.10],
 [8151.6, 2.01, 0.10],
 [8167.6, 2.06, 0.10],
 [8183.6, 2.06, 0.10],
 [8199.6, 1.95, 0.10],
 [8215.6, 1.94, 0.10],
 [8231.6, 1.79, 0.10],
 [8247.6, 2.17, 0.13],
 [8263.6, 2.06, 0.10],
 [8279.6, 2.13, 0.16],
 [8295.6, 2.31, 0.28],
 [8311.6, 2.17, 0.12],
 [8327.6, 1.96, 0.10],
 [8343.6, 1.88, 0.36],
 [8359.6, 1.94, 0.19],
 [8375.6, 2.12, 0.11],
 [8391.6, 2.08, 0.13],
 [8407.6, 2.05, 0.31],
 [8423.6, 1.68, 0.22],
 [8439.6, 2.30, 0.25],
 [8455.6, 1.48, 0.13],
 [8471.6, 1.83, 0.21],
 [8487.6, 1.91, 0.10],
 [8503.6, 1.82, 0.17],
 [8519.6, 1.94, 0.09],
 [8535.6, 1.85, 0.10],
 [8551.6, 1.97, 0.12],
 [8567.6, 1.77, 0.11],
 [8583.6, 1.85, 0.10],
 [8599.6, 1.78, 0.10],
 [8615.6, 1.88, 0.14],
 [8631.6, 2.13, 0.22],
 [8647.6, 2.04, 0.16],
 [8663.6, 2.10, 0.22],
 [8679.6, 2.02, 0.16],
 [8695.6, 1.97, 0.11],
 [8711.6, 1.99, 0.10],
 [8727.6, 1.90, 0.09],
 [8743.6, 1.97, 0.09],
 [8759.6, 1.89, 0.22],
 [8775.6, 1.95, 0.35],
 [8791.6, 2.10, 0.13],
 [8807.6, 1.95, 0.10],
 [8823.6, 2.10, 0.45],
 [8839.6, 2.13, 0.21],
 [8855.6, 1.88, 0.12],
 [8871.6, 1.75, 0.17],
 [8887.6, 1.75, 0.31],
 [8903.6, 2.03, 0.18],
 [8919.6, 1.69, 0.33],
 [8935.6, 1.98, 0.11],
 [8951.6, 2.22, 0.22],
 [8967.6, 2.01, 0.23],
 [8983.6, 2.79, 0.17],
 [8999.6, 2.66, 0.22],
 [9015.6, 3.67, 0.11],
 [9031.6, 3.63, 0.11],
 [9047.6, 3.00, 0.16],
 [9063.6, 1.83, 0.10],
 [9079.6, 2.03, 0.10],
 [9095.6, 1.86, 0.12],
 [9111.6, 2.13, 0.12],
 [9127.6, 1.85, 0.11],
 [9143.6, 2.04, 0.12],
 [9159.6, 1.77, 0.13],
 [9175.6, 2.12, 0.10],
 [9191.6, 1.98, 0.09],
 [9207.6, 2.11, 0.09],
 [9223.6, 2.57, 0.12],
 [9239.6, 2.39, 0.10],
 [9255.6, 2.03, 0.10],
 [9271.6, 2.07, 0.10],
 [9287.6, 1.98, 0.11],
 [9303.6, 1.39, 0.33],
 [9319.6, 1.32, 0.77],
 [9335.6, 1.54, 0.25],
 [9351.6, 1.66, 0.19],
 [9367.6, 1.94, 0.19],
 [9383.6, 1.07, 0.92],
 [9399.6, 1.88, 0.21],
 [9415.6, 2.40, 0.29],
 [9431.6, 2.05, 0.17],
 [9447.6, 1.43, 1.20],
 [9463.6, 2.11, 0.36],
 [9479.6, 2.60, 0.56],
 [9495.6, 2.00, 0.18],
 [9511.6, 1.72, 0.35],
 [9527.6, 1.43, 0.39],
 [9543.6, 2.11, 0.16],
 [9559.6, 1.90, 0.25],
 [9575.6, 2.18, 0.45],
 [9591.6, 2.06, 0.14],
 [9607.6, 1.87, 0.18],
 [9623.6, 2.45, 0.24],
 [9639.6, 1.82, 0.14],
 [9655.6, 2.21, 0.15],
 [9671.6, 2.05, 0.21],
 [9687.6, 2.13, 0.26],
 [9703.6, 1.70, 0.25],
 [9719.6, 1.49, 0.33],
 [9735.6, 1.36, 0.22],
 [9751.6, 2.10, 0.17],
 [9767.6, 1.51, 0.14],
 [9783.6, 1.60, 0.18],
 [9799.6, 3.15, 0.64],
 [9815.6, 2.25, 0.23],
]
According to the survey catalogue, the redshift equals 0.37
